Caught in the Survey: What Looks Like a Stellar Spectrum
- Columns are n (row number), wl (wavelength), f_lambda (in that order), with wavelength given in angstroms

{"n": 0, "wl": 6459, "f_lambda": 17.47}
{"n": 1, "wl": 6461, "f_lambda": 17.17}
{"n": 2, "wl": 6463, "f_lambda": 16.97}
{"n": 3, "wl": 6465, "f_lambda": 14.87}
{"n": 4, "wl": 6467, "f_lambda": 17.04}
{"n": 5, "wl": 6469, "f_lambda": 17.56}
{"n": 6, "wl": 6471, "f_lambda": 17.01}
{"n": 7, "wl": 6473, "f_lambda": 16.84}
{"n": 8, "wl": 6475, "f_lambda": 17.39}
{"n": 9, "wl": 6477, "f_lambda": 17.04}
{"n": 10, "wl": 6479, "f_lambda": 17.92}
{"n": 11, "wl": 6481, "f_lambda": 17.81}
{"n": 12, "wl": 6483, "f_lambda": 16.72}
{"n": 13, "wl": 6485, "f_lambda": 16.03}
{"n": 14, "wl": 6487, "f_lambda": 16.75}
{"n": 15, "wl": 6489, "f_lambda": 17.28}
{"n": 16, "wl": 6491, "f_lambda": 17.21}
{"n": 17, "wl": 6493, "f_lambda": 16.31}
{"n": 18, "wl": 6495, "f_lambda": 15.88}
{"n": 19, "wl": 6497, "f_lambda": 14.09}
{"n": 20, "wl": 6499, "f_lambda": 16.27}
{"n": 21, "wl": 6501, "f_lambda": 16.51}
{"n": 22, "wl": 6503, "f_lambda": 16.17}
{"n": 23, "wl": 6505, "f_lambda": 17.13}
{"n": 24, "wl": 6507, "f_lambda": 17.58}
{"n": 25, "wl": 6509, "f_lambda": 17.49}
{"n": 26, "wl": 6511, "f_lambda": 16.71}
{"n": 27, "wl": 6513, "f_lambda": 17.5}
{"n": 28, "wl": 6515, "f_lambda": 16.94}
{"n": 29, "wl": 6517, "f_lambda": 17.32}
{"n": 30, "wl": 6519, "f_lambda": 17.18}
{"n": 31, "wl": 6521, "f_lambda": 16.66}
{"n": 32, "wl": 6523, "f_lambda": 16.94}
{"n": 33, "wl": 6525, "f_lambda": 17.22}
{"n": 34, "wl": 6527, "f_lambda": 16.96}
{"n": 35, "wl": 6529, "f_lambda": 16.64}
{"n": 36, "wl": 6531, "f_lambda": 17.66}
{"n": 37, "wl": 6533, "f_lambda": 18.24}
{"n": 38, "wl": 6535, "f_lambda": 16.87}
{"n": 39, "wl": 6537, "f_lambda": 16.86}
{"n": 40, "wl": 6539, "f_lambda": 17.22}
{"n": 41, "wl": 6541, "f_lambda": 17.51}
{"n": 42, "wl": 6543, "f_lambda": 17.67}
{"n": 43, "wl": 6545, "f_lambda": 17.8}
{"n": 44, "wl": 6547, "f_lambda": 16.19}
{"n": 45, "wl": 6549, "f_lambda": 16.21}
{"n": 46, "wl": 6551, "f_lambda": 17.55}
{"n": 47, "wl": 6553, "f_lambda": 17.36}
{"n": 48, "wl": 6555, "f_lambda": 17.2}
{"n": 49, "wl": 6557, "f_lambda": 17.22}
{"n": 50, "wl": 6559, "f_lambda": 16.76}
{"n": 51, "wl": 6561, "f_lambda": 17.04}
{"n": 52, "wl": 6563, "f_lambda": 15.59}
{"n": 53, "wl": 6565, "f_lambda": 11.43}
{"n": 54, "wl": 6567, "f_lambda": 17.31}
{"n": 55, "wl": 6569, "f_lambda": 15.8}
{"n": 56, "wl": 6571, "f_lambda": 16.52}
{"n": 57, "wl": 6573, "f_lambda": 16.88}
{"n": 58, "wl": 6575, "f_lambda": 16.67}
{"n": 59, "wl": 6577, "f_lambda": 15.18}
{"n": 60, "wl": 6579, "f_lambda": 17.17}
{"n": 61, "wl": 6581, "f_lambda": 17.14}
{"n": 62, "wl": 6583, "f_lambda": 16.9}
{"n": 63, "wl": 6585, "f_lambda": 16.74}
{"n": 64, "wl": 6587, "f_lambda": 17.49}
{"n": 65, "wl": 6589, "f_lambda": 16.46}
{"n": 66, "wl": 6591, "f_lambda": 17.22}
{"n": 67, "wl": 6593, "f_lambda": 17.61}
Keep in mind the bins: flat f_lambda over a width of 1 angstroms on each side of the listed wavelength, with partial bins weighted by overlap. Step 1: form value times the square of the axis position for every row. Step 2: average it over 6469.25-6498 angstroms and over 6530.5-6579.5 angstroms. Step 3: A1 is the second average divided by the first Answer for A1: 1.02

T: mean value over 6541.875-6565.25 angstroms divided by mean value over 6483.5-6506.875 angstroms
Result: 1.02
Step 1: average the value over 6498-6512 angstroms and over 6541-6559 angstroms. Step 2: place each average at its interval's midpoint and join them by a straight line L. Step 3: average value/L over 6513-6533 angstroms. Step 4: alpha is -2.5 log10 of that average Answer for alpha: -0.01 mag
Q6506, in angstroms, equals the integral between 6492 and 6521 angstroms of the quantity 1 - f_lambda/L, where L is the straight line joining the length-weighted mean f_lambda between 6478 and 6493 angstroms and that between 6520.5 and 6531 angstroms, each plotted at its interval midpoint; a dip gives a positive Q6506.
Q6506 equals 0.61 angstroms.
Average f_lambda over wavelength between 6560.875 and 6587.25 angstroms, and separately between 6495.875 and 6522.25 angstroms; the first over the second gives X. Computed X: 0.97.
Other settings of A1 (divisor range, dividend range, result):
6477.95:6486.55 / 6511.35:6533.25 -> 1.02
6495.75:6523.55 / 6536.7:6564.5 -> 1.02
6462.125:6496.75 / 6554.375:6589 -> 1.00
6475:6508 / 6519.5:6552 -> 1.04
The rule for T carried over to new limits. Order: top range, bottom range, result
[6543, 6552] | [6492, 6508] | 1.05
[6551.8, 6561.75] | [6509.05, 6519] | 1.00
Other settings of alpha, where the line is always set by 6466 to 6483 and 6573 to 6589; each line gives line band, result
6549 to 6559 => -0.02 mag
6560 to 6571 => 0.09 mag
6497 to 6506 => 0.06 mag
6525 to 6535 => -0.02 mag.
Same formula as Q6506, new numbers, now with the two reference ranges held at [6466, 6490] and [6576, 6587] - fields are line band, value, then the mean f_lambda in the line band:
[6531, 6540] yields -0.24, 17.3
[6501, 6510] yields -0.01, 17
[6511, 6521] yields -0.09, 17.1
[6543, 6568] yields 0.43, 16.5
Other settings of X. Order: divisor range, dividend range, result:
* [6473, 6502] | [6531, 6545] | 1.05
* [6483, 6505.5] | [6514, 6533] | 1.05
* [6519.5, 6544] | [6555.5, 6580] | 0.94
